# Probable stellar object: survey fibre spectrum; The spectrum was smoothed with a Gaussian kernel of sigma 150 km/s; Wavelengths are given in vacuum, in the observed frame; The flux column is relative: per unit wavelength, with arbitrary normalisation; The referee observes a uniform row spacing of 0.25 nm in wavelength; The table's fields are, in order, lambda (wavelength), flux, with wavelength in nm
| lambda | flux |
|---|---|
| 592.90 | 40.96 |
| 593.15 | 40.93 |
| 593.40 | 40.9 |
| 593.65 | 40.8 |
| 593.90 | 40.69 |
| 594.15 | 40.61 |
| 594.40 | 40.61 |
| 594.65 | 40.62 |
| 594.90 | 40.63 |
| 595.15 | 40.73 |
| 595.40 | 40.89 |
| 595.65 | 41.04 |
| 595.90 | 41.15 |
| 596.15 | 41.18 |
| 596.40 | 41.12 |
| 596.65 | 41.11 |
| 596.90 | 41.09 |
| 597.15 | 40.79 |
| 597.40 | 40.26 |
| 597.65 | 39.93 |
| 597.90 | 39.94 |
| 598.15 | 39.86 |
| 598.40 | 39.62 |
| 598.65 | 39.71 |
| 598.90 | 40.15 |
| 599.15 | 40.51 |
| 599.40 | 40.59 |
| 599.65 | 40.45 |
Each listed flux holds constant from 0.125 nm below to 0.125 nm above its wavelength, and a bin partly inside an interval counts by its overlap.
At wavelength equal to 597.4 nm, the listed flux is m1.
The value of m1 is 40.26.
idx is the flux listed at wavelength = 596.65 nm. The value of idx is 41.11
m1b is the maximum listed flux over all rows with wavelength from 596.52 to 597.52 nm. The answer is 41.11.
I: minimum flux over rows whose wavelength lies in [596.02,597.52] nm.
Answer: 40.26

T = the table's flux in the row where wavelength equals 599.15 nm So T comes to 40.51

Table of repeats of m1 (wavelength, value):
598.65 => 39.71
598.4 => 39.62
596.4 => 41.12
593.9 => 40.69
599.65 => 40.45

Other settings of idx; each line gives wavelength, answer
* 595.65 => 41.04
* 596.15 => 41.18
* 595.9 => 41.15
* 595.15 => 40.73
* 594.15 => 40.61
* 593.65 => 40.8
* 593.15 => 40.93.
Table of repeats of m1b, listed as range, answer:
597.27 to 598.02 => 40.26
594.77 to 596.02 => 41.15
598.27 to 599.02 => 40.15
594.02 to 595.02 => 40.63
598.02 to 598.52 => 39.86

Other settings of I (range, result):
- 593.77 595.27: 40.61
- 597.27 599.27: 39.62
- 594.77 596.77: 40.63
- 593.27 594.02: 40.69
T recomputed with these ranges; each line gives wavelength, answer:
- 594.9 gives 40.63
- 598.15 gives 39.86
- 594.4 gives 40.61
